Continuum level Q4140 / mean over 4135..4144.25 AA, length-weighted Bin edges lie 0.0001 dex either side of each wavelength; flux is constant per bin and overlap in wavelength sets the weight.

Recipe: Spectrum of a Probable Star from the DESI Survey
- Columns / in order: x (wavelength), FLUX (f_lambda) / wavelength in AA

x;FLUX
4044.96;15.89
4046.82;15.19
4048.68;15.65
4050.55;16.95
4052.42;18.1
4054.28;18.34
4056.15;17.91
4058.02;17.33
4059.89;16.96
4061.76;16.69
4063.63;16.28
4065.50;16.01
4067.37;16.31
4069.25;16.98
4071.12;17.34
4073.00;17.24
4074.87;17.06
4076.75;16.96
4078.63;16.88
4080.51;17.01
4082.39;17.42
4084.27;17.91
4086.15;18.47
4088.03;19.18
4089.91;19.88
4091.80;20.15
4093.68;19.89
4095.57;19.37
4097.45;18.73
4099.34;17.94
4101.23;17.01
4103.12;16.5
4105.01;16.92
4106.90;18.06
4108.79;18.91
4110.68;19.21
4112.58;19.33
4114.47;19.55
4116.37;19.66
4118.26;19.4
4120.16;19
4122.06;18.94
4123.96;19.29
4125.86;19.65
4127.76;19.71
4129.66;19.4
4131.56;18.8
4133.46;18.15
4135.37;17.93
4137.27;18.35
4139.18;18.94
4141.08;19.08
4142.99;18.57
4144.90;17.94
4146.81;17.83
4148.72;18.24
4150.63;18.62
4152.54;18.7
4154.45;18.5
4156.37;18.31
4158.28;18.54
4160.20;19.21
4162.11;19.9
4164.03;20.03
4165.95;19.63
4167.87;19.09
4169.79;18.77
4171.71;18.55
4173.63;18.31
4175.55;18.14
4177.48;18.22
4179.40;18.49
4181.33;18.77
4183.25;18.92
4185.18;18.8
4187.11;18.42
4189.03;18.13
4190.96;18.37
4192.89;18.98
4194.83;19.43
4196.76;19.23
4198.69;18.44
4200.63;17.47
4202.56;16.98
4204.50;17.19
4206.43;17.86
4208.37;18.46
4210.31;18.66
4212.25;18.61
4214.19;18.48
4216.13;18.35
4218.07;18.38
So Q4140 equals 18.6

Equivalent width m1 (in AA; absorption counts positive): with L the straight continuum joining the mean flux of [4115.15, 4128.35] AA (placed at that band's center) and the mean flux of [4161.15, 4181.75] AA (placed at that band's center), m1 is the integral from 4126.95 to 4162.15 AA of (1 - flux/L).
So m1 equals 1.0 AA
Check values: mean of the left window 19.4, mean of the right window 18.9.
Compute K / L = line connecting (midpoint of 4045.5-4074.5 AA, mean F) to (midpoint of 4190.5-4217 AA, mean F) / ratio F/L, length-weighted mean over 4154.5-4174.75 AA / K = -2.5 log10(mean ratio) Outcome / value -0.06 mag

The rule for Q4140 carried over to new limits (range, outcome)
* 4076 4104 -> 18.2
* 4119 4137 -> 19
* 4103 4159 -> 18.7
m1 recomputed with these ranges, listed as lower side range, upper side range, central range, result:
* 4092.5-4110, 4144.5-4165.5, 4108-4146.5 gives -1.1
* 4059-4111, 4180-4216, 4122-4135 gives -0.8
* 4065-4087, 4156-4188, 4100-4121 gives -0.9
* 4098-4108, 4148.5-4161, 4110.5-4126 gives -1.4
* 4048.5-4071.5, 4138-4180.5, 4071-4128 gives -2.5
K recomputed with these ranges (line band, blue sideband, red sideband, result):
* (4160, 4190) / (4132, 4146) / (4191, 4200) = -0.01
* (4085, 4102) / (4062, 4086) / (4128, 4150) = -0.09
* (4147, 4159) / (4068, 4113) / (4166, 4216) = -0.01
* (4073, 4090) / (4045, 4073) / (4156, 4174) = -0.03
